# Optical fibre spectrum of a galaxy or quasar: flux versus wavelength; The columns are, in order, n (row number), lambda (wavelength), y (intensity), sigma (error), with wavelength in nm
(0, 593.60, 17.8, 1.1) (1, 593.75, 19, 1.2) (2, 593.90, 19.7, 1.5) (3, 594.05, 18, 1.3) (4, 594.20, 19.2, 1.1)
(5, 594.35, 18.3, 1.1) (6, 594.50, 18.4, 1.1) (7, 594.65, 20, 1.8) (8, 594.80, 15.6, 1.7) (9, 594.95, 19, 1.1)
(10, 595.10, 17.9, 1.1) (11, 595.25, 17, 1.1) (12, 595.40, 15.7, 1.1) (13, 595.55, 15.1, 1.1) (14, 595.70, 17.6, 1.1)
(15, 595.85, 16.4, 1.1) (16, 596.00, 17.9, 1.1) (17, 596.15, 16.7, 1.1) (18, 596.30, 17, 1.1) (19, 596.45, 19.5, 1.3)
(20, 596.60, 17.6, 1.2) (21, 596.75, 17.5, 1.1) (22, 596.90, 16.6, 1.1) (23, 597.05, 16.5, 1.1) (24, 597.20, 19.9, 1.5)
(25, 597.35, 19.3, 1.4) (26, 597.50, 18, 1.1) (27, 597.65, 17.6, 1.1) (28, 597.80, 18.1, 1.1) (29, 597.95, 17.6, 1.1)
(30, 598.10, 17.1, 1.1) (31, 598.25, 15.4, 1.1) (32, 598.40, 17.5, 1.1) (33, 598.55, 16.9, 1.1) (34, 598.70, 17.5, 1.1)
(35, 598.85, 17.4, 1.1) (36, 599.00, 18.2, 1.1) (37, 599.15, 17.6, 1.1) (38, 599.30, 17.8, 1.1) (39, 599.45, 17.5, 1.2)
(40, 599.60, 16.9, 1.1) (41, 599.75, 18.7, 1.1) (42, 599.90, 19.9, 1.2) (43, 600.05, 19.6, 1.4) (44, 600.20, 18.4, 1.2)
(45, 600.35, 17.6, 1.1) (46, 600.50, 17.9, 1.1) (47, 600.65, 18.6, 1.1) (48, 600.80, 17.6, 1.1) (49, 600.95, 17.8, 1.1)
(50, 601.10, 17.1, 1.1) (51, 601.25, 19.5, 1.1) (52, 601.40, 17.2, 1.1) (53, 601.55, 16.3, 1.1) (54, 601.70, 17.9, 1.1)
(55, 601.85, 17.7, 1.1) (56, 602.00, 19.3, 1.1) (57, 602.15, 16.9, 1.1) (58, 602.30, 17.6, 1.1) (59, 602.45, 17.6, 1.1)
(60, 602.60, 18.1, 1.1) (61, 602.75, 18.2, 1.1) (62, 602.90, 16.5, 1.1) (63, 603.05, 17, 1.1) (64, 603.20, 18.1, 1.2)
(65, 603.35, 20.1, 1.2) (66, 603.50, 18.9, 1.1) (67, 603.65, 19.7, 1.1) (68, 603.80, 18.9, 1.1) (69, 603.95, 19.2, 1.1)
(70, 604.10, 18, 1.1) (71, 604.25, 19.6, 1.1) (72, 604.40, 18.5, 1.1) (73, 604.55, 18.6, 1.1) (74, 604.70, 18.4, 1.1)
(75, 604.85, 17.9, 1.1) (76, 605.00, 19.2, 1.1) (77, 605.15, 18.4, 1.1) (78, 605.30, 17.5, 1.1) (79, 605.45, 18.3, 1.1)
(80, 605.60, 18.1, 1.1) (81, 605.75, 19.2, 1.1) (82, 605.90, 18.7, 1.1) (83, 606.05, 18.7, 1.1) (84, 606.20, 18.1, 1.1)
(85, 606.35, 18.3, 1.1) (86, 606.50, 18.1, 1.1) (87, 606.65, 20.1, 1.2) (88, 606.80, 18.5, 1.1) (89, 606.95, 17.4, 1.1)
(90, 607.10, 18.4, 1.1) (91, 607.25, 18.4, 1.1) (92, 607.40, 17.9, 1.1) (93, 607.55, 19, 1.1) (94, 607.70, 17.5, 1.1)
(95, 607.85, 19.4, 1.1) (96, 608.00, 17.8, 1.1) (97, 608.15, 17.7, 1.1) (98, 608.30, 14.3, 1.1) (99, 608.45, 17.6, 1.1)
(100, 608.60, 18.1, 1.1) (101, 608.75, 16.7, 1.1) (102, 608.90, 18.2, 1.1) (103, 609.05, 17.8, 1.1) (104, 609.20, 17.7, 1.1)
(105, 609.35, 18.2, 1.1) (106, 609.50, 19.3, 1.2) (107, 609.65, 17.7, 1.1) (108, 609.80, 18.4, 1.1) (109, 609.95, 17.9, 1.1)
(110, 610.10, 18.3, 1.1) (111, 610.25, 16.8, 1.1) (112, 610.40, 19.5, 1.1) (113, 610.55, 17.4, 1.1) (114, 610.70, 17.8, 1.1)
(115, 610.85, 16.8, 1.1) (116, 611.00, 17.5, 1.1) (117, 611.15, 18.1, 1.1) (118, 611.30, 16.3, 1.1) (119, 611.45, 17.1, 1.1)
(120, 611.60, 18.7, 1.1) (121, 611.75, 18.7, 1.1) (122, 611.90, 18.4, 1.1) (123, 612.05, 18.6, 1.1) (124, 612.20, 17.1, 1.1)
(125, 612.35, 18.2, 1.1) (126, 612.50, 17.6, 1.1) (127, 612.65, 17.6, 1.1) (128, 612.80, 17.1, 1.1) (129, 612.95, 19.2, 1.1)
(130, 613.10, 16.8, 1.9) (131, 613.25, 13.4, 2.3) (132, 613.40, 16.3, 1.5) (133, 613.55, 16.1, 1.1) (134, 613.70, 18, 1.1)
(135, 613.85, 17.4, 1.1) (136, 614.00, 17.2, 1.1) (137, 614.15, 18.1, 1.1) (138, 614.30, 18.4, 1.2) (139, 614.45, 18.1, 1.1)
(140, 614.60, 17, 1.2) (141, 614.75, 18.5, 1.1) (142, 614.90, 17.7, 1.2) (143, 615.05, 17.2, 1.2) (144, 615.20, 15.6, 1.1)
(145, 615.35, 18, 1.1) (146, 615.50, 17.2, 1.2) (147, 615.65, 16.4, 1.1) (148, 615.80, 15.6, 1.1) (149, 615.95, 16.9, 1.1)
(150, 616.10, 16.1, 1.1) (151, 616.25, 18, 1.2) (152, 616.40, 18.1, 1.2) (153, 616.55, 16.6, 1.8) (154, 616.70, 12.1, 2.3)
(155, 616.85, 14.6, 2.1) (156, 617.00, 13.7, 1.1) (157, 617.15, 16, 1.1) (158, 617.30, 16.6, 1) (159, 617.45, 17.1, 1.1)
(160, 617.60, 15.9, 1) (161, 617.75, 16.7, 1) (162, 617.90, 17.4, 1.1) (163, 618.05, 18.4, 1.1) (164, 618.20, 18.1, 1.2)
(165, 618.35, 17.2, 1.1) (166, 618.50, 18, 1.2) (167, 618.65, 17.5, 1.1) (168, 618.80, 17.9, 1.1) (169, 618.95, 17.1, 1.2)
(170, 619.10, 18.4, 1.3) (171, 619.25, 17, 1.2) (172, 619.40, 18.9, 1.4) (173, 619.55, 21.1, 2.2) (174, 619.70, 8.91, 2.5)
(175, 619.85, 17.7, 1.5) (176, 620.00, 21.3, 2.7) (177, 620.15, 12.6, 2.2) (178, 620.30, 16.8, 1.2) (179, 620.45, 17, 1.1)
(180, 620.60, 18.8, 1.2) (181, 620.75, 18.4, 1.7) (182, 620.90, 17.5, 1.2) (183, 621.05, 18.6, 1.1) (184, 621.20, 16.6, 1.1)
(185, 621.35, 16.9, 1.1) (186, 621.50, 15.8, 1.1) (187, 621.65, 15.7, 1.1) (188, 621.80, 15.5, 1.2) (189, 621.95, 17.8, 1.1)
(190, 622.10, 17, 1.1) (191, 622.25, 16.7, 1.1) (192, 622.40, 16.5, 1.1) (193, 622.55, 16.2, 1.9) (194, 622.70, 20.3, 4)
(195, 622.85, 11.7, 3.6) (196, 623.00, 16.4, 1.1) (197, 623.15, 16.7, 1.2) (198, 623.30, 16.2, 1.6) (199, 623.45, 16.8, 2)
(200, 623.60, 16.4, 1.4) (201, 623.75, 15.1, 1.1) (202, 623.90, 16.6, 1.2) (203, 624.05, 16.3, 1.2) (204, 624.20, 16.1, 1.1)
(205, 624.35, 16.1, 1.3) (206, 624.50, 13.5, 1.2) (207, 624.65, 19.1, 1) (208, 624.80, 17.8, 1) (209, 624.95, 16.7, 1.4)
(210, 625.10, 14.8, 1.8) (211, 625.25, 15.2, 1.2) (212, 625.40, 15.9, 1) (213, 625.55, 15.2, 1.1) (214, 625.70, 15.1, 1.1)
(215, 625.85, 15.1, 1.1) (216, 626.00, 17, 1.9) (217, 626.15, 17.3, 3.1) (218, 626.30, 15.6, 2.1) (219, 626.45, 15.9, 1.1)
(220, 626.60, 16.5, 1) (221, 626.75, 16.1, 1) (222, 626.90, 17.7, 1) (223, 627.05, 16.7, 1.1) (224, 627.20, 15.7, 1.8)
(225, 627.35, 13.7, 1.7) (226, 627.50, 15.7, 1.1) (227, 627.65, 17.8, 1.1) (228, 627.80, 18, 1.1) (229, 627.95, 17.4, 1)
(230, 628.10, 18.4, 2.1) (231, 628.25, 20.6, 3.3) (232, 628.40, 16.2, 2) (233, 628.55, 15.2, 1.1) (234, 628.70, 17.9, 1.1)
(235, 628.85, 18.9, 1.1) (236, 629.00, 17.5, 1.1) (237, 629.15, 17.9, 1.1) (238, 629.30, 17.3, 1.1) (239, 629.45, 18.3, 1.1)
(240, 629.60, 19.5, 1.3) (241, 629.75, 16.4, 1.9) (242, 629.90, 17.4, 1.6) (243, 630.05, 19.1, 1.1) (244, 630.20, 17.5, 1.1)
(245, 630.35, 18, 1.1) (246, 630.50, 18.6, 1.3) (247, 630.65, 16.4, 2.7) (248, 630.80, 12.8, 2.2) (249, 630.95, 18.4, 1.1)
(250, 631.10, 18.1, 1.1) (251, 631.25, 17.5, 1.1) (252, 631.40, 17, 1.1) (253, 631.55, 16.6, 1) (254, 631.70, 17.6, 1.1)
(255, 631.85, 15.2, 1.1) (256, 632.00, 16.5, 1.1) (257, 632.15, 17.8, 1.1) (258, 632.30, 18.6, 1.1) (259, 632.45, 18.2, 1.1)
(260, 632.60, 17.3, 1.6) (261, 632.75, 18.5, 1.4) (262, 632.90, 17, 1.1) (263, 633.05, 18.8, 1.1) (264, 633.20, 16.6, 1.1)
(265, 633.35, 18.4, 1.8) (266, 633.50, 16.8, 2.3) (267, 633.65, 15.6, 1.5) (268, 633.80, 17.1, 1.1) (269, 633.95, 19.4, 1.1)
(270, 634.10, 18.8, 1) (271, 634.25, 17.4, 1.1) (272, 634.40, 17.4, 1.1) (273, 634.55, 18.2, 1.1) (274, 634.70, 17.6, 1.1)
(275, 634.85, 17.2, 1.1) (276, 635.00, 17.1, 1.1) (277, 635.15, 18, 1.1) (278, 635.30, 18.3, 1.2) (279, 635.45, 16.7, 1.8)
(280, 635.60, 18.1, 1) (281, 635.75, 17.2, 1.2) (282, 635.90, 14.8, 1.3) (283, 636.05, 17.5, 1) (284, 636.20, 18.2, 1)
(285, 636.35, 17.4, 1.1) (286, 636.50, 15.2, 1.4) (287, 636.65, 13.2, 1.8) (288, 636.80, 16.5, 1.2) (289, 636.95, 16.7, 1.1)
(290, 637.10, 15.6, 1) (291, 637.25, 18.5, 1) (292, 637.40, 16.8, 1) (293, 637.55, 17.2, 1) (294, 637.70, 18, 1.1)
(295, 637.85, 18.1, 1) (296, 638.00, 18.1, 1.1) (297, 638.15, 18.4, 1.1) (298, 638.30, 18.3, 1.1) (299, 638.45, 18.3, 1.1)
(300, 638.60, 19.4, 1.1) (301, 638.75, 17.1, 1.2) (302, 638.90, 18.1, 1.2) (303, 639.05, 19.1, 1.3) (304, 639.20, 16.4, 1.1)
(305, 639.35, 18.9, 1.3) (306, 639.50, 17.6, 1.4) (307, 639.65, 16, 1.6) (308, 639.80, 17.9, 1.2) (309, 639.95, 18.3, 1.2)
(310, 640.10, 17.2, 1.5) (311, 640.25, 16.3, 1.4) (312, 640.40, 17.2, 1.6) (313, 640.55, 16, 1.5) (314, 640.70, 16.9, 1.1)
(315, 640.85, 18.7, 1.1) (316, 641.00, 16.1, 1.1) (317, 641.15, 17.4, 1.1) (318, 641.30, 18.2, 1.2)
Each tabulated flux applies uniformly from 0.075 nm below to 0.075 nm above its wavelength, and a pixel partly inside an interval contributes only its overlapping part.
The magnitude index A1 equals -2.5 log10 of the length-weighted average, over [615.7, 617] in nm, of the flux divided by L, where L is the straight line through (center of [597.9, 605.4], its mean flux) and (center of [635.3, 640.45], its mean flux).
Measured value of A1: 0.12 mag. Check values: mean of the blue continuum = 18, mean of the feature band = 15.9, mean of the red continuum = 17.3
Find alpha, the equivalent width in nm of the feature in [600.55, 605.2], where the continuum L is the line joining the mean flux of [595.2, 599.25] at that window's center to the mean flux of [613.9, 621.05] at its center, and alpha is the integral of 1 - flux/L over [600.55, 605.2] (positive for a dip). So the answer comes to -0.25 nm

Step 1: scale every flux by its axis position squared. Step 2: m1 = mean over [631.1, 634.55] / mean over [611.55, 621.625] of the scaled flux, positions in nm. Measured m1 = 1.08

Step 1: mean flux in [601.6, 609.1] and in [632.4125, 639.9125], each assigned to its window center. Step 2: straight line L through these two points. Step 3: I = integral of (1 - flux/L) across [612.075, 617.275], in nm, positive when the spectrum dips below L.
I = 0.33 nm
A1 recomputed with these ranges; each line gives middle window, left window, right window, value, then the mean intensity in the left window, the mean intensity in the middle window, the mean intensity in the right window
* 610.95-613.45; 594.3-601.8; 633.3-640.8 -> 0.01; 17.7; 17.5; 17.4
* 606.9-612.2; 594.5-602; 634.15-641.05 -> -0.02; 17.7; 17.9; 17.3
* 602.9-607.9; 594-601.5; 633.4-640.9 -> -0.05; 17.7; 18.5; 17.4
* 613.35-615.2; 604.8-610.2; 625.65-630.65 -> 0.02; 18.1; 17.4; 17.2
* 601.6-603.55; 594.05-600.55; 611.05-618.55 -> -0.03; 17.7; 18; 17.1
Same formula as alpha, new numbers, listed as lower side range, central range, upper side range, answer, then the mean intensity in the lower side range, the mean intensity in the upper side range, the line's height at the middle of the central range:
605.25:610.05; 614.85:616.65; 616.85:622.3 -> 0.049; 18.1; 17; 17.3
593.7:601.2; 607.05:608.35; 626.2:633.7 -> -0.019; 17.8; 17.2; 17.6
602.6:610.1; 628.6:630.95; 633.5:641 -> 0.002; 18.2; 17.4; 17.6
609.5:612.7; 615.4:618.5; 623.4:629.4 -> 0.158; 17.9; 16.6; 17.4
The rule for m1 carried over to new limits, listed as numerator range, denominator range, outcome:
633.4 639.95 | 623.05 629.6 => 1.08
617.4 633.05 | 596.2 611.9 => 1.01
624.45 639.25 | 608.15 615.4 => 1.04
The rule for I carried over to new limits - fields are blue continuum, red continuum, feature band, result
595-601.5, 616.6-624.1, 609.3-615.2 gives -0.20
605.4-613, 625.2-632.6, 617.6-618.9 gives 0.00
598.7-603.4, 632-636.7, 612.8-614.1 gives 0.06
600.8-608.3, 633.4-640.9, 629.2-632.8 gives 0.02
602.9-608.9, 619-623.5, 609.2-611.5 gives 0.01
